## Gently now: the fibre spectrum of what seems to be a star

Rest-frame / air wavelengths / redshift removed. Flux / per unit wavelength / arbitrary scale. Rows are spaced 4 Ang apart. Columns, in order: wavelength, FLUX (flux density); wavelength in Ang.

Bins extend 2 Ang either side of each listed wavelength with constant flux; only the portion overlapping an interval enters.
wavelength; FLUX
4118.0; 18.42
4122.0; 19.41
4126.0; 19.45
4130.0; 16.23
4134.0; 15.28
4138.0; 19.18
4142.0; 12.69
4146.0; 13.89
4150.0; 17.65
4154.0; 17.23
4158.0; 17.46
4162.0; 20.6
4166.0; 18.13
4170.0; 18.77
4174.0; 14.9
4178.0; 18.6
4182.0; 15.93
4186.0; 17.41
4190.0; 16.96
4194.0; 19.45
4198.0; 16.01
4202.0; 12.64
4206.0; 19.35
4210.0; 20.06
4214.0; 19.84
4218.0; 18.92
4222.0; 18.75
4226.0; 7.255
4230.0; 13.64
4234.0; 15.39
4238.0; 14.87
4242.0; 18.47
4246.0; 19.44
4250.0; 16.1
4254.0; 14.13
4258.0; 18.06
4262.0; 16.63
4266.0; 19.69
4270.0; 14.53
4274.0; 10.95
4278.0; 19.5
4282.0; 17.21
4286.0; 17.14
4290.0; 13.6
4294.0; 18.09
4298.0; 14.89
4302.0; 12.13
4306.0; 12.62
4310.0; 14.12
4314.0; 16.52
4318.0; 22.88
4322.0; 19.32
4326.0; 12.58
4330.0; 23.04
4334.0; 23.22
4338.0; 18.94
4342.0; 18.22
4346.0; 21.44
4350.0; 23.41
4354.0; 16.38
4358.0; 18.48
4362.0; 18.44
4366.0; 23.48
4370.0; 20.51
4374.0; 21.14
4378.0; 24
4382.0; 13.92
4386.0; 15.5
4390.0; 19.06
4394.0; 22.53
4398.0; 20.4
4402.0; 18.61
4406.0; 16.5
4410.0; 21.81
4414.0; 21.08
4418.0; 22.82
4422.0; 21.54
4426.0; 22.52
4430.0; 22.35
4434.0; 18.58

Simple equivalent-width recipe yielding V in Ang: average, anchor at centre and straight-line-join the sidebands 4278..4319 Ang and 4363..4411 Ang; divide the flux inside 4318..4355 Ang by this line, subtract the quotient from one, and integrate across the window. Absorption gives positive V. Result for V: -4.92 Ang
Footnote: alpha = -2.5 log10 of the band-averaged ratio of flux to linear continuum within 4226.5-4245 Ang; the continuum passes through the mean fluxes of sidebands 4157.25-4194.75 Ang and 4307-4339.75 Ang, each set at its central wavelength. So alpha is 0.20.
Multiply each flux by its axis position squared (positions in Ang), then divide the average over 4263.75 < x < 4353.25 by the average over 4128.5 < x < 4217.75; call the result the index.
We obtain 1.1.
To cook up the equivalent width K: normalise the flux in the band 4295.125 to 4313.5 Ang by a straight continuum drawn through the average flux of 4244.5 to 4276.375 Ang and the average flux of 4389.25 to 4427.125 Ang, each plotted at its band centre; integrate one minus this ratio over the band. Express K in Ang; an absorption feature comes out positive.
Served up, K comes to 3.8 Ang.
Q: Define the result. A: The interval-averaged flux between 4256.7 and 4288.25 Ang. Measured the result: 16.7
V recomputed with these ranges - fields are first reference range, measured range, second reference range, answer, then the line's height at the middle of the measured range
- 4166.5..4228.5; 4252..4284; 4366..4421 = 3.1 Ang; 18.1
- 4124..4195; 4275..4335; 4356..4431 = 6.8 Ang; 19.1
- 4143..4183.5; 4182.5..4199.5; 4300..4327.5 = -0.4 Ang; 17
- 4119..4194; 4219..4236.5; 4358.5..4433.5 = 3.9 Ang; 18.2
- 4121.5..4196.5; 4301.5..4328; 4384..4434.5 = 4.5 Ang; 19.2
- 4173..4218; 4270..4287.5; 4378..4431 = 2.4 Ang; 18.5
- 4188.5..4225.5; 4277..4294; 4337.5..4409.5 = 1.5 Ang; 18.5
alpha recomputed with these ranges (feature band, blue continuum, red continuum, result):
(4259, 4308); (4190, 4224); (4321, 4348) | 0.21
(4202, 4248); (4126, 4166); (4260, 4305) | -0.03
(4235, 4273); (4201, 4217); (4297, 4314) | -0.03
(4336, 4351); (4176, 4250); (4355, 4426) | -0.06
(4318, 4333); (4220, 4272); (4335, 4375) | -0.02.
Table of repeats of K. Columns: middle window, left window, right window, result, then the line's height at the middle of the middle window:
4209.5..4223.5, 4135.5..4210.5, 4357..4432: -1.3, 17.8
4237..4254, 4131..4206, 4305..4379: 1.0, 18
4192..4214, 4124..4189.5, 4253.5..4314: -1.6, 16.6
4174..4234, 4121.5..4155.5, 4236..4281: -0.2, 16.6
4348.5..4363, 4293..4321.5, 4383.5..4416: -1.1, 17.8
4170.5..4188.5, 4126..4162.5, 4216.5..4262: -0.5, 16.4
